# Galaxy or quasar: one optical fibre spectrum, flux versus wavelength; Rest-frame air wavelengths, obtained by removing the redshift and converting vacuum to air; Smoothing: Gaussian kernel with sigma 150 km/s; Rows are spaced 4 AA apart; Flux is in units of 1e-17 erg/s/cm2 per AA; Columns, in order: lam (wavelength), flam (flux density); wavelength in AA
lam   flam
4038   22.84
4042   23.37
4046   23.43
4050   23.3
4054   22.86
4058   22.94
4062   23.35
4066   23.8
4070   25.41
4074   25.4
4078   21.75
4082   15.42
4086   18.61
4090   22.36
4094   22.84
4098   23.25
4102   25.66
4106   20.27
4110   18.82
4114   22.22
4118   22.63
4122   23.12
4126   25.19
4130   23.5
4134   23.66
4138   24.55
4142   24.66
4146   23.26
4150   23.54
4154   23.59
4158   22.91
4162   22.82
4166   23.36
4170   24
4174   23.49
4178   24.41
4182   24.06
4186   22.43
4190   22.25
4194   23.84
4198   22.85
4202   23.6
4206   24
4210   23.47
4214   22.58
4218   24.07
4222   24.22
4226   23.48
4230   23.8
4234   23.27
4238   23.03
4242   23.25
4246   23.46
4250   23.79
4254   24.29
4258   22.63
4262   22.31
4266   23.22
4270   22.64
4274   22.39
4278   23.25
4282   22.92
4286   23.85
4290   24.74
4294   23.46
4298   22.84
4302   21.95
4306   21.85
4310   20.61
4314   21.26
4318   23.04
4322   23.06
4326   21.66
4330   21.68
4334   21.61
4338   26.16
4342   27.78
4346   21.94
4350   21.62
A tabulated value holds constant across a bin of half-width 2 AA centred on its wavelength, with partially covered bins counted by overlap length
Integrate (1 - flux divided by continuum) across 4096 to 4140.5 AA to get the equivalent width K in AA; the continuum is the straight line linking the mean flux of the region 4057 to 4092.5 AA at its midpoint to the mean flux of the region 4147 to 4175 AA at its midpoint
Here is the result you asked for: -0.5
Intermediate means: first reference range 22.1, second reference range 23.4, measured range 23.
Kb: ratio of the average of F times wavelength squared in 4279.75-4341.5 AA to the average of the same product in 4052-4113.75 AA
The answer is 1.15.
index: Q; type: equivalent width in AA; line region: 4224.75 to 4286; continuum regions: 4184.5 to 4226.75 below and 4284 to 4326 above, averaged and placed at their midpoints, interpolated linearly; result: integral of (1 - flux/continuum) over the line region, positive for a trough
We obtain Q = -0.6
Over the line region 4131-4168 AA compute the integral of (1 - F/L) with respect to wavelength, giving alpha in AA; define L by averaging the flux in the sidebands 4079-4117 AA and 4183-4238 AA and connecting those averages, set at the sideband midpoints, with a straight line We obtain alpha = -2.43 AA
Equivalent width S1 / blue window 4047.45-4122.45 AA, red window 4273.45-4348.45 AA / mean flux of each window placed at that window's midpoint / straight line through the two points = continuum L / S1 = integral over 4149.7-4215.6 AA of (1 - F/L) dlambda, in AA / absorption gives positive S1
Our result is -2.3 AA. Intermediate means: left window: 22.3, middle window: 23.4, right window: 23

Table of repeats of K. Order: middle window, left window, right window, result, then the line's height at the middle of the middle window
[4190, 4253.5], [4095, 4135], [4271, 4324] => -2.1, 22.8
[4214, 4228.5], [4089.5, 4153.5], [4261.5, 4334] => -0.6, 22.8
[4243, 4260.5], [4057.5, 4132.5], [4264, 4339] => -0.7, 22.6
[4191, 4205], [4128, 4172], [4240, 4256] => 0.2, 23.7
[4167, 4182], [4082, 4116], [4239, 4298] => -1.2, 22.2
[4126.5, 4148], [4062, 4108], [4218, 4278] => -1.3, 22.6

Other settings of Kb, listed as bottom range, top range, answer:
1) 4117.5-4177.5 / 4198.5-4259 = 1.03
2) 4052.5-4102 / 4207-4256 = 1.13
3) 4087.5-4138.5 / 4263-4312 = 1.08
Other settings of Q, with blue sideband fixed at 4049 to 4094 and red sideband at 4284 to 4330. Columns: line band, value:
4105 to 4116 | 0.93 AA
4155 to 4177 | -0.97 AA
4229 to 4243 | -0.53 AA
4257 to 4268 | -0.12 AA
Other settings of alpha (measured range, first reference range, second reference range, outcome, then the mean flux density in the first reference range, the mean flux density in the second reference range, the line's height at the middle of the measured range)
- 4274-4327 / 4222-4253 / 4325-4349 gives 1.9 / 23.5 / 23.5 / 23.5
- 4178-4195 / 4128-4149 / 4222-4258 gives 0.3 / 23.9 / 23.5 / 23.7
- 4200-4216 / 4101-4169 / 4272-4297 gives -0.1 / 23.1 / 23.4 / 23.3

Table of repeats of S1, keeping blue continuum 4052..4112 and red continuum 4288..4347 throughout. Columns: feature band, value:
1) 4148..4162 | -0.5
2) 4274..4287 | -0.2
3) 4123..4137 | -1.1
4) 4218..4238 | -0.9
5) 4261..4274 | 0.0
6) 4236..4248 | -0.3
